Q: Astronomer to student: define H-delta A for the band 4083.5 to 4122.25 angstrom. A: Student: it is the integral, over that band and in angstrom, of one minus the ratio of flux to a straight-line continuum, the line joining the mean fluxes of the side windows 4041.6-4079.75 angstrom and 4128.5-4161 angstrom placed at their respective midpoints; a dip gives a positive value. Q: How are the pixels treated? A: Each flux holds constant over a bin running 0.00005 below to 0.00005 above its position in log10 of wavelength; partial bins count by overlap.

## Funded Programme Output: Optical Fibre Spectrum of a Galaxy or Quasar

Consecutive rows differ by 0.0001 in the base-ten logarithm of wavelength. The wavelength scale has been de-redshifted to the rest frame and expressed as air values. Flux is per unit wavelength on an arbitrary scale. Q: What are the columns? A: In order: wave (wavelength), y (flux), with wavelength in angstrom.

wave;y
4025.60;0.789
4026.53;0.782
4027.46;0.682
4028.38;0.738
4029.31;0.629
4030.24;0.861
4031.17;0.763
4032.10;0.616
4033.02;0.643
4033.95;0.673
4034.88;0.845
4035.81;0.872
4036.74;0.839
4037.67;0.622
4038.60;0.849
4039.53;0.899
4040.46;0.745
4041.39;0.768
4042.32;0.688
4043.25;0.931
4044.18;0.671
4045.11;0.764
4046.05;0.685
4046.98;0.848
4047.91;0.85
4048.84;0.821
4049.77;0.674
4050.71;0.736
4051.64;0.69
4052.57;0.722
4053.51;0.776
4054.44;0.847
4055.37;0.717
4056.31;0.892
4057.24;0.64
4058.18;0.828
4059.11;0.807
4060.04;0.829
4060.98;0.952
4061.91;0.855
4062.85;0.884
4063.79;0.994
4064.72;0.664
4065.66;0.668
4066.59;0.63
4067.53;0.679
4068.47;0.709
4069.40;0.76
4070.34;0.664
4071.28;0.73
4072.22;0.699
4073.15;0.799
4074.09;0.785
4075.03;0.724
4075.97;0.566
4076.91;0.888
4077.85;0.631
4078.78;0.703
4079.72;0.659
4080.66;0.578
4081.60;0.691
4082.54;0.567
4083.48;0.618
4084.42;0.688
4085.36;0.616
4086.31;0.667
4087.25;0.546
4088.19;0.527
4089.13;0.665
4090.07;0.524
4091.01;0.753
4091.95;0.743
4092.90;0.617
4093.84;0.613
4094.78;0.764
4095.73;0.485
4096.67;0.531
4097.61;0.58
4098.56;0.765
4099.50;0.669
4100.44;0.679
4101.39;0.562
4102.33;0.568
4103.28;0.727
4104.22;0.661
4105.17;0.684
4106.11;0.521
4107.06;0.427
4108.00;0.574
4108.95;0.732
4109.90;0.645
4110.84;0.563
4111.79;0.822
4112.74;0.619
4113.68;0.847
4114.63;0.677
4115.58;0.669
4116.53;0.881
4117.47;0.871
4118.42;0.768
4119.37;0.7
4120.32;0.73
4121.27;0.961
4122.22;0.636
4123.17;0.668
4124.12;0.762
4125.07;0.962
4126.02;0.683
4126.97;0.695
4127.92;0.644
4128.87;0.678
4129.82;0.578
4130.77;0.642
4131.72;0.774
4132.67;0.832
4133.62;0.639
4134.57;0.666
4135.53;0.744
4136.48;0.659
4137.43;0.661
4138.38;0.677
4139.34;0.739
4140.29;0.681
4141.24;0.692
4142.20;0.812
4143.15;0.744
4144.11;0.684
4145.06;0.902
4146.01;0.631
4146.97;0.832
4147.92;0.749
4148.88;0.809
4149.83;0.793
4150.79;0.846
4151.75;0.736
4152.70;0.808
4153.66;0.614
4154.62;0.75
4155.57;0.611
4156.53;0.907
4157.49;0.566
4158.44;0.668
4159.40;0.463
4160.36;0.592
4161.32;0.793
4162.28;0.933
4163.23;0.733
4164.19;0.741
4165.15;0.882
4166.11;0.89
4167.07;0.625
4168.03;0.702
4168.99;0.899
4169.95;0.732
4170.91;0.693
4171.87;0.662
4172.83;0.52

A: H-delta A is 3.7 angstrom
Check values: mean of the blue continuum 0.759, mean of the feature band 0.665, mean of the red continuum 0.712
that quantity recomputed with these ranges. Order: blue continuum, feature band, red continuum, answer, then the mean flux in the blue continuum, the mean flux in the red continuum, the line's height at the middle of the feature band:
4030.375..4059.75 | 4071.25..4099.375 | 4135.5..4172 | 3.7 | 0.767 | 0.735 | 0.755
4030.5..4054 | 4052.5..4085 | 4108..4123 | 0.6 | 0.761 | 0.734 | 0.751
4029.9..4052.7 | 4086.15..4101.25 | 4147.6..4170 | 2.5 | 0.763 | 0.743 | 0.754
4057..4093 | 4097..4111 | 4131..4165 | 1.8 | 0.707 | 0.729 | 0.716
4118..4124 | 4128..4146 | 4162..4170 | 1.3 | 0.744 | 0.793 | 0.761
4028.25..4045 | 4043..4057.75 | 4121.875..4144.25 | -0.2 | 0.759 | 0.707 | 0.752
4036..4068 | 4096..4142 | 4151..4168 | 3.4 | 0.779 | 0.726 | 0.746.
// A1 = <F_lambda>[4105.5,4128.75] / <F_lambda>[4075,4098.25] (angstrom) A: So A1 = 1.12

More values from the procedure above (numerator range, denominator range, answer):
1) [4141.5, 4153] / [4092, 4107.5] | 1.25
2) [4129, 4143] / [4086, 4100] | 1.11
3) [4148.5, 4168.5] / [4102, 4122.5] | 1.06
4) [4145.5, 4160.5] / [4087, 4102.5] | 1.14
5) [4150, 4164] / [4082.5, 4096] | 1.14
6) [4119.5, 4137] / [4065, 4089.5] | 1.07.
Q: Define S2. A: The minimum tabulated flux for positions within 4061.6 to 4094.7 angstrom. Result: 0.524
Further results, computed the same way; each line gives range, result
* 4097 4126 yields 0.427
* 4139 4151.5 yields 0.631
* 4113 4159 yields 0.566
